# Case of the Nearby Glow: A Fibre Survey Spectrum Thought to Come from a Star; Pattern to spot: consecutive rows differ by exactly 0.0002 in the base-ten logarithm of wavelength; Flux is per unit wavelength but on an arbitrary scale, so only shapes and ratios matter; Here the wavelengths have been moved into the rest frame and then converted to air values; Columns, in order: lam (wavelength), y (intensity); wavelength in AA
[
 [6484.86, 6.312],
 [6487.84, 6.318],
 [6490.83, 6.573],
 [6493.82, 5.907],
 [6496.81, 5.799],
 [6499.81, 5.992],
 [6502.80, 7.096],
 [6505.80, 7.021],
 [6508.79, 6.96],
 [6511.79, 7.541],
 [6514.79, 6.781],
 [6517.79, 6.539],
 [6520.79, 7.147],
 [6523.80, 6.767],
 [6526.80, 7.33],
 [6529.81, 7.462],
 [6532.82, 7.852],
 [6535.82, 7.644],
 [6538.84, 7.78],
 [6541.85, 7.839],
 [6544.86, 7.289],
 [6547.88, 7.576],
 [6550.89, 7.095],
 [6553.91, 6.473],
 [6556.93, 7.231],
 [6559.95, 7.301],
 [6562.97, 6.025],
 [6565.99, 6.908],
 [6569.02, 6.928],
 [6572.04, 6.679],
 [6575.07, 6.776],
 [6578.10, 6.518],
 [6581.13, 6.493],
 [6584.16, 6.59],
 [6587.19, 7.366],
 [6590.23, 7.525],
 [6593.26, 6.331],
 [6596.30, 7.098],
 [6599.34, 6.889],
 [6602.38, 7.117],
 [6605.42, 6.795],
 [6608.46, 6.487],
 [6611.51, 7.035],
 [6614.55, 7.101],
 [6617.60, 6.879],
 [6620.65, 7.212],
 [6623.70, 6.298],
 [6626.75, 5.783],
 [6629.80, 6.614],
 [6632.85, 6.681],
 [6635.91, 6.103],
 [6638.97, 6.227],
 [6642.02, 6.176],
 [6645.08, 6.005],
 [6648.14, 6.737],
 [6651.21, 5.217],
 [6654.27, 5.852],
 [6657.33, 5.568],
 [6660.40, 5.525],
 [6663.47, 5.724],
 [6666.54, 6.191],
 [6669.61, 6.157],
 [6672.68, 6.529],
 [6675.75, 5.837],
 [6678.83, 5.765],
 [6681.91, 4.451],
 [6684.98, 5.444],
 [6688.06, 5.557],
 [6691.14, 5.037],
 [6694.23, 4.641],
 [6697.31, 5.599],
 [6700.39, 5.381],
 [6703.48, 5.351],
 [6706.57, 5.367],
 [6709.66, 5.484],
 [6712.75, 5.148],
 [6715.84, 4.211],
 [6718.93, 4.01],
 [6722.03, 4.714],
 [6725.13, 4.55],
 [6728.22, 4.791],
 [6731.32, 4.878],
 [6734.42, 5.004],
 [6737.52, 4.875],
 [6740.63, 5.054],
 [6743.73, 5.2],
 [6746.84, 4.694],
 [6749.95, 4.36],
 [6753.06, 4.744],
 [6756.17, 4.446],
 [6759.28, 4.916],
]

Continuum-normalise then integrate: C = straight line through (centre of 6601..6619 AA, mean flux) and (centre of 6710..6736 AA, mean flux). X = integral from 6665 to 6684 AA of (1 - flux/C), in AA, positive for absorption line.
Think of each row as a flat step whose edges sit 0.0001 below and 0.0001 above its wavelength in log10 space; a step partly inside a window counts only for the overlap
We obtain -0.5 AA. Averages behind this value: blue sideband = 6.9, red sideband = 4.7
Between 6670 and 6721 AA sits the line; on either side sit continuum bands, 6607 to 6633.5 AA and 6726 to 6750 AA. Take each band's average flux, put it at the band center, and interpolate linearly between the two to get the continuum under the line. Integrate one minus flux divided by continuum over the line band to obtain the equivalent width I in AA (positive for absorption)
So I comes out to 2.6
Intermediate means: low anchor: 6.68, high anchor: 4.88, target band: 5.25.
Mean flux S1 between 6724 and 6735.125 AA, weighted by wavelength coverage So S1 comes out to 4.8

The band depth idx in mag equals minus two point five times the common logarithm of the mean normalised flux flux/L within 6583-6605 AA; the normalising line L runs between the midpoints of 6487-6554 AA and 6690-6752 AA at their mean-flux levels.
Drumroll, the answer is -0.12 mag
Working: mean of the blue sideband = 7.01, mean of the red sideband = 4.91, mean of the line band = 6.98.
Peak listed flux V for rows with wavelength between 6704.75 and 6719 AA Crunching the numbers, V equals 5.484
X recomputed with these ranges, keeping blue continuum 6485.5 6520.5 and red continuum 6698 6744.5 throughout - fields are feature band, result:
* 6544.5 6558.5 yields -2.0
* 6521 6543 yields -3.8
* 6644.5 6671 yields -2.2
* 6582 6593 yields -2.0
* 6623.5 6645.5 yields -2.5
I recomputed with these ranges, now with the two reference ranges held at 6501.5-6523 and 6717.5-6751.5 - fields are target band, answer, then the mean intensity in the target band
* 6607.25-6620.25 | -2.1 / 6.91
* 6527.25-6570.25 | -4.0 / 7.25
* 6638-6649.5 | -1.3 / 6.29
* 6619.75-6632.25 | -1.3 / 6.46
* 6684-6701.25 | -0.3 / 5.27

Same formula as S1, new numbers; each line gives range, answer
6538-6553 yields 7.46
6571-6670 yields 6.48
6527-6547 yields 7.62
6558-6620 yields 6.85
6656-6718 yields 5.43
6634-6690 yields 5.84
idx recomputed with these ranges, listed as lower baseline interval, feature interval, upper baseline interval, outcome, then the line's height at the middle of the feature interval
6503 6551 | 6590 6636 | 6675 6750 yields -0.08 mag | 6.24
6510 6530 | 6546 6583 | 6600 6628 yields 0.01 mag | 6.91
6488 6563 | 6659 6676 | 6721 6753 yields -0.09 mag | 5.53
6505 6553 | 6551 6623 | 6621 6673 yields -0.03 mag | 6.7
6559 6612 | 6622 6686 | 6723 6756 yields -0.01 mag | 5.92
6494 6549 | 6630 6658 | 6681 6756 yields -0.06 mag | 5.75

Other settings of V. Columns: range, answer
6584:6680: 7.525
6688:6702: 5.599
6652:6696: 6.529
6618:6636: 7.212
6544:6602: 7.576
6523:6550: 7.852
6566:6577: 6.928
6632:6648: 6.681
